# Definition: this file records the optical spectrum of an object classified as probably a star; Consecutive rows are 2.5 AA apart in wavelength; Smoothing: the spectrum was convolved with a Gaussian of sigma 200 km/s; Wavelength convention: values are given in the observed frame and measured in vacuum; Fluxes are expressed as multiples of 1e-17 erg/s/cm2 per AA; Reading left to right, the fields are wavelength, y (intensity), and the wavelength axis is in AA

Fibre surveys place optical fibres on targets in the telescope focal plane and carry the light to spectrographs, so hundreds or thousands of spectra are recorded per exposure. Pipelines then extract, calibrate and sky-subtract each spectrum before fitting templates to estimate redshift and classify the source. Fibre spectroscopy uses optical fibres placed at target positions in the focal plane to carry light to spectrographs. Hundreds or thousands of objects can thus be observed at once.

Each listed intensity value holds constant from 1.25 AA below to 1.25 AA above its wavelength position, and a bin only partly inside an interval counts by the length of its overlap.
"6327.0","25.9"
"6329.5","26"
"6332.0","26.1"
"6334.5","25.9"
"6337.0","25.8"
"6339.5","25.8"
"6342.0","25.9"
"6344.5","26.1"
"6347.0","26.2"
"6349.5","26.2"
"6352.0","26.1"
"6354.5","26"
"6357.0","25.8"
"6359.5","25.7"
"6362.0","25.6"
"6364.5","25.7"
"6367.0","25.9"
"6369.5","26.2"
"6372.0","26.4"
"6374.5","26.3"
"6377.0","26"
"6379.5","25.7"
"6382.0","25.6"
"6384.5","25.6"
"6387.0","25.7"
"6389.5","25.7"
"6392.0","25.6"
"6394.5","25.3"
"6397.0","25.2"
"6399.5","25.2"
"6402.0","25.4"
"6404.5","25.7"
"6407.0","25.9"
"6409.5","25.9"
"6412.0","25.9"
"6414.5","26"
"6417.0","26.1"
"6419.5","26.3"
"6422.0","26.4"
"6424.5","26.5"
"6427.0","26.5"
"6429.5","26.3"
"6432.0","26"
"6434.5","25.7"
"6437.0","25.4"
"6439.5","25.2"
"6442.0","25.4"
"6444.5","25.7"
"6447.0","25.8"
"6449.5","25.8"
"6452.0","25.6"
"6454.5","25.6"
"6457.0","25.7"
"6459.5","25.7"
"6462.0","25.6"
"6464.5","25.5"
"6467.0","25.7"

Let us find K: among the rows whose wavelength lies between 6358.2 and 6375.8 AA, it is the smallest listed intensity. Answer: 25.6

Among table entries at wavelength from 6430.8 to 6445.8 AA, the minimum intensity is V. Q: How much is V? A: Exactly 25.2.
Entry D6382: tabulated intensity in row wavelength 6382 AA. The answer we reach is 25.6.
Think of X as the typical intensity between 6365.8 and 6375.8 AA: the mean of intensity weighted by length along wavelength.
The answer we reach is 26.2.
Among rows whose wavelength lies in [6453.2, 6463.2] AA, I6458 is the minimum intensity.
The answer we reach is 25.6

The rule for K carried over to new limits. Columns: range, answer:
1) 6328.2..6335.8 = 25.9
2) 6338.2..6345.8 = 25.8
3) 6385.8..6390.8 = 25.7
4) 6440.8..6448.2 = 25.4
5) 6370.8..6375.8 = 26.3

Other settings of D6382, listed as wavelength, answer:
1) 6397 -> 25.2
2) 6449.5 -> 25.8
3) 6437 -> 25.4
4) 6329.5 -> 26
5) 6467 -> 25.7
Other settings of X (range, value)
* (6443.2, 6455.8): 25.7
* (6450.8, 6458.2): 25.6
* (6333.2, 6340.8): 25.8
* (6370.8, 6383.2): 26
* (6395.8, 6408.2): 25.5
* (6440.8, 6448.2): 25.6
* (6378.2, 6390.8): 25.7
